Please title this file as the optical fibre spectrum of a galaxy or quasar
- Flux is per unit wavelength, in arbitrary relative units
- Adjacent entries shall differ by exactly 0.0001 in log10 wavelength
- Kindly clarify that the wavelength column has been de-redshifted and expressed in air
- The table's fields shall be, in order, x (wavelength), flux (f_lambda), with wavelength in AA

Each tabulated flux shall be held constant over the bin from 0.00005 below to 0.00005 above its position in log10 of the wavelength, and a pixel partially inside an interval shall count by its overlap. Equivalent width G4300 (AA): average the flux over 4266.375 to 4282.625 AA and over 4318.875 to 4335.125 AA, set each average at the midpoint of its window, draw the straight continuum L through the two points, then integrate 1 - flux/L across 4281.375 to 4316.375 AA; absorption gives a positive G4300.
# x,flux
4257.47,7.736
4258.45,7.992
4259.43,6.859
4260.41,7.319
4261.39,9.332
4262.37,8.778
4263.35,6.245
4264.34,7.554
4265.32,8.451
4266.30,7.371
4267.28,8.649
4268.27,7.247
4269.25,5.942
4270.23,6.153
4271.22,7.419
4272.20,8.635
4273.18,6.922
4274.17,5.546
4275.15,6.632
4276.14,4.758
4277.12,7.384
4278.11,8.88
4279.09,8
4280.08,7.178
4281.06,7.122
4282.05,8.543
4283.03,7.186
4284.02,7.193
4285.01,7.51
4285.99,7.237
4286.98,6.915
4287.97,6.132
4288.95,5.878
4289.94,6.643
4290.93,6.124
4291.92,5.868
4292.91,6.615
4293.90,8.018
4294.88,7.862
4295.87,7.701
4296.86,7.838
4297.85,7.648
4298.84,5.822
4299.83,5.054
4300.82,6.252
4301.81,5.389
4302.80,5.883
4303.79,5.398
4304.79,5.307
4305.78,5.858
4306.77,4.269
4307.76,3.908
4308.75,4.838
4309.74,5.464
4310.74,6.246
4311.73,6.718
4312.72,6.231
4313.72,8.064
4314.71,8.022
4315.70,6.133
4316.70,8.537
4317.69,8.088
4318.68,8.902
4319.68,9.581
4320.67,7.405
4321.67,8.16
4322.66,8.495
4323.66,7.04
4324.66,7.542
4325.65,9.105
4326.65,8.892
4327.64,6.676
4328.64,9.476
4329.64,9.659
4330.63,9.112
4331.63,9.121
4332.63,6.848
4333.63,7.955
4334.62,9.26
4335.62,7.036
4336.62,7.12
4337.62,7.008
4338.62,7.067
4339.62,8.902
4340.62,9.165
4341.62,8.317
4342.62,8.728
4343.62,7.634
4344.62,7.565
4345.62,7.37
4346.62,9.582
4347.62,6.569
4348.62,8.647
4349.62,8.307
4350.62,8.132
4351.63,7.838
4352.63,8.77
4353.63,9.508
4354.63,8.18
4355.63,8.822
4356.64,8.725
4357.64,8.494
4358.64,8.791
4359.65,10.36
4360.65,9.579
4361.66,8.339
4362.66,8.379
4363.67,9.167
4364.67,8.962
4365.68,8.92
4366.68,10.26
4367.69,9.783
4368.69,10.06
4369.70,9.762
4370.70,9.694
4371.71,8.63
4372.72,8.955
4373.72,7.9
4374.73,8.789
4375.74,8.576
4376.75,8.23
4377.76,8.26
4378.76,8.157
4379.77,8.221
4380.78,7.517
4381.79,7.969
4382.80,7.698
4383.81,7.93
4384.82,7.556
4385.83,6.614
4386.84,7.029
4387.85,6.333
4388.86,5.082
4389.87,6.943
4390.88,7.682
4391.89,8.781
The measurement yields 5.8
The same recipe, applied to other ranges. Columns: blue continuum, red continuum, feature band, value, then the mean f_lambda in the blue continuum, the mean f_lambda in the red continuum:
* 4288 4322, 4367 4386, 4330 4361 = -2.7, 6.63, 8.48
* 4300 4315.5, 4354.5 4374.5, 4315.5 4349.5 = -4.4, 5.85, 9.1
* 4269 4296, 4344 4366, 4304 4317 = 2.6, 7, 8.58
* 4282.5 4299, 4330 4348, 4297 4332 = 2.0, 6.98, 8.04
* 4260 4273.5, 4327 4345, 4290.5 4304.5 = 2.4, 7.58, 8.16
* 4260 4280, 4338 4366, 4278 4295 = 1.1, 7.36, 8.52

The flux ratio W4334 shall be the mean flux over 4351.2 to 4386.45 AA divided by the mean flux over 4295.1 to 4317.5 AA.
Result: 1.4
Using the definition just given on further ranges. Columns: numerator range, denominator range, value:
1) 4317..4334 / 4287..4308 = 1.35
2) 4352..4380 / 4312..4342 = 1.11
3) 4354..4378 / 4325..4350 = 1.10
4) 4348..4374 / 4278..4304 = 1.30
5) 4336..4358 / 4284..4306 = 1.26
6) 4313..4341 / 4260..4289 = 1.12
